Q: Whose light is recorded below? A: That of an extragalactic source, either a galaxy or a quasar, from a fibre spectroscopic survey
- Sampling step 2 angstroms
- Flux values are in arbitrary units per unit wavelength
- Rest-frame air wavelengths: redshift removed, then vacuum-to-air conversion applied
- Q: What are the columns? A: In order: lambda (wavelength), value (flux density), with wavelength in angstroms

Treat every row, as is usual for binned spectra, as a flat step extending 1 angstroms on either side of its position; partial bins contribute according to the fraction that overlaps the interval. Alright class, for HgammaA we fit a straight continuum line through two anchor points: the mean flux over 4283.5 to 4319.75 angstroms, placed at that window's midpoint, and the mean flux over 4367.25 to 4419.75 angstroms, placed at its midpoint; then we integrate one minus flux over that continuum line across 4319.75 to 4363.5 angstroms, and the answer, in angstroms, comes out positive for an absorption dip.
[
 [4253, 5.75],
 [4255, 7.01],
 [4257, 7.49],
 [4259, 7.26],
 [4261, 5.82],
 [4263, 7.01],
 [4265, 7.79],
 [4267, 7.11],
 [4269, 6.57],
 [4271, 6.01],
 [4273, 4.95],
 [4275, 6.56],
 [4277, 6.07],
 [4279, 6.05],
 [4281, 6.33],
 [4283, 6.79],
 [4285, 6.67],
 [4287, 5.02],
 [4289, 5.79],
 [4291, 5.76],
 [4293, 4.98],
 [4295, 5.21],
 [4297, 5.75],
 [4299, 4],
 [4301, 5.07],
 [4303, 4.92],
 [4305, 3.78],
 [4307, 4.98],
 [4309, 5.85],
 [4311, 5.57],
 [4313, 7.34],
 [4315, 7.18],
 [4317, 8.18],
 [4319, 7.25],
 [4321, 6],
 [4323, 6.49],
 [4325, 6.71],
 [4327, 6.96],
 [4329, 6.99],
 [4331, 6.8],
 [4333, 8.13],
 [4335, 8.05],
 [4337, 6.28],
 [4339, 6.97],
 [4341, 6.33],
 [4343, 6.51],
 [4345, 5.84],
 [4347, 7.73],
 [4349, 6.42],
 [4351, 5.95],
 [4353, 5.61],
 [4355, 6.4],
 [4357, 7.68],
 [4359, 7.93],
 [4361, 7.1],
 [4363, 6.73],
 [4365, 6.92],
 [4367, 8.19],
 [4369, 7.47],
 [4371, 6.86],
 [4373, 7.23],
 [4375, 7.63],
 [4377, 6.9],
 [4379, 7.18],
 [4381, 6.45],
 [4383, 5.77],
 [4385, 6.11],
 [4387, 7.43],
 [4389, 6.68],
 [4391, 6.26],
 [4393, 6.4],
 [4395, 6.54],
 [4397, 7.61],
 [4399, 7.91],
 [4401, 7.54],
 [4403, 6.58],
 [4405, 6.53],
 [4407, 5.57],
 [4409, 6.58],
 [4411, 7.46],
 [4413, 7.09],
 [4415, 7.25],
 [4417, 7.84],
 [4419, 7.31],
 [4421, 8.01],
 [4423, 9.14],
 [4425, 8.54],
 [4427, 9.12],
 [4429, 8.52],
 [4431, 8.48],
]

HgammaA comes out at -3.8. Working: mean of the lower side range 5.74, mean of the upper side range 6.95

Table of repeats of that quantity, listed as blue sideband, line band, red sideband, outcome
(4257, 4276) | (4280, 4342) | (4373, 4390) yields 4.53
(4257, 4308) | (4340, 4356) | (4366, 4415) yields 0.40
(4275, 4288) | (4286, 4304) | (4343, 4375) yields 3.28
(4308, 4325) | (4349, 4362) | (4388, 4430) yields 0.46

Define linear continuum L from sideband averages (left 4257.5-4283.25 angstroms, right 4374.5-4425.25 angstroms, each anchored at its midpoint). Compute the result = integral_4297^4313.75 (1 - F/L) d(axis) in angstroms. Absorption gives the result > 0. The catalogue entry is 3.7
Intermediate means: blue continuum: 6.5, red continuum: 7.06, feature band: 5.19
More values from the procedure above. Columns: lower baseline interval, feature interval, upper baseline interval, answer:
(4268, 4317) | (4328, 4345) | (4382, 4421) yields -2.0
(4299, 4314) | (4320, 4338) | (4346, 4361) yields -2.7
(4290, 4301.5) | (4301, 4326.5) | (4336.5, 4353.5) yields -2.4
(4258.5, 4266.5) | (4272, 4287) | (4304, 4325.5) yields 1.4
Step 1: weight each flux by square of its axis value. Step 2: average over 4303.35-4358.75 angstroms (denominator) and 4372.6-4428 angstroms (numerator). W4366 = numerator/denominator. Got 1.12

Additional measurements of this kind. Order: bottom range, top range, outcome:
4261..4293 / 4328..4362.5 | 1.14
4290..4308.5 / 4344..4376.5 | 1.45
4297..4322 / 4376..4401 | 1.21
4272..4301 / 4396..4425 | 1.37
